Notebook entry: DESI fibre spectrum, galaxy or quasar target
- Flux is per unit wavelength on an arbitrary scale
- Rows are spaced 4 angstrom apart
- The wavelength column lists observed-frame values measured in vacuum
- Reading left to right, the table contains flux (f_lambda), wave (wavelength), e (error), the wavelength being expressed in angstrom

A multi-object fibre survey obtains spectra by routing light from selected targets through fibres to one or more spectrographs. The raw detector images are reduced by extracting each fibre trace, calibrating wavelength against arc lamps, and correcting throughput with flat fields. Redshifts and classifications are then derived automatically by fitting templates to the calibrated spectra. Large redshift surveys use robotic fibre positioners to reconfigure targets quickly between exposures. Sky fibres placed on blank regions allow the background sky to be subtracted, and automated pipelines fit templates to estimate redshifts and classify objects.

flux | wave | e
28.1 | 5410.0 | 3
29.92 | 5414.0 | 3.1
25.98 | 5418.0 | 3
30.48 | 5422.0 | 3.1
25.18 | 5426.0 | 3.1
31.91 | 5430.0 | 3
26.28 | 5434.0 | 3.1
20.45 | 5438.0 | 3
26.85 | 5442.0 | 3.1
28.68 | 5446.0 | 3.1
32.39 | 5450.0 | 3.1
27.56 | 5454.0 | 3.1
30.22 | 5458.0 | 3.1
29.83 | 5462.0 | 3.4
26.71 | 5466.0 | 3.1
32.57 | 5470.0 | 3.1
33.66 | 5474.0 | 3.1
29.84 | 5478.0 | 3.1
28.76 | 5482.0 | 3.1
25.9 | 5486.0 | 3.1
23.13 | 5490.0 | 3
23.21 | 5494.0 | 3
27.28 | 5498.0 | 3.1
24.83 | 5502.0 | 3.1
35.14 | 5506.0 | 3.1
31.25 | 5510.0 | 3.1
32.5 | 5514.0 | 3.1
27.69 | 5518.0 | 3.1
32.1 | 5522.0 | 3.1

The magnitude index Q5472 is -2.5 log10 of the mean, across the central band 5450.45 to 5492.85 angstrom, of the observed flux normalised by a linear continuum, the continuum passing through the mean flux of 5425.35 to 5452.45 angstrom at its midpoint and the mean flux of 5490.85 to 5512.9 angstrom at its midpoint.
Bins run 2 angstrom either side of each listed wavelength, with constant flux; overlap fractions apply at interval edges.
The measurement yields -0.04 mag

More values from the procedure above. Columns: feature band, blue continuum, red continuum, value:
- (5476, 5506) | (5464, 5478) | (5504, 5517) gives 0.18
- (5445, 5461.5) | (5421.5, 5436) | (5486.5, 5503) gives -0.11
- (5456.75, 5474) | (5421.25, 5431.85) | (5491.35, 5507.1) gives -0.09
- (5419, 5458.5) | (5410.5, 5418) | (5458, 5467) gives 0.03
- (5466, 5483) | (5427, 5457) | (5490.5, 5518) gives -0.10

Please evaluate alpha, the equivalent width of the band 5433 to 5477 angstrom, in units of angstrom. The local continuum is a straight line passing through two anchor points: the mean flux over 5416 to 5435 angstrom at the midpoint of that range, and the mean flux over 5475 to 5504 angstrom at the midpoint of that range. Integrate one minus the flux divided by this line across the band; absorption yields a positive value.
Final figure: -2.38 angstrom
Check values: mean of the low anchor 28.1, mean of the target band 28.7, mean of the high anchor 26.4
